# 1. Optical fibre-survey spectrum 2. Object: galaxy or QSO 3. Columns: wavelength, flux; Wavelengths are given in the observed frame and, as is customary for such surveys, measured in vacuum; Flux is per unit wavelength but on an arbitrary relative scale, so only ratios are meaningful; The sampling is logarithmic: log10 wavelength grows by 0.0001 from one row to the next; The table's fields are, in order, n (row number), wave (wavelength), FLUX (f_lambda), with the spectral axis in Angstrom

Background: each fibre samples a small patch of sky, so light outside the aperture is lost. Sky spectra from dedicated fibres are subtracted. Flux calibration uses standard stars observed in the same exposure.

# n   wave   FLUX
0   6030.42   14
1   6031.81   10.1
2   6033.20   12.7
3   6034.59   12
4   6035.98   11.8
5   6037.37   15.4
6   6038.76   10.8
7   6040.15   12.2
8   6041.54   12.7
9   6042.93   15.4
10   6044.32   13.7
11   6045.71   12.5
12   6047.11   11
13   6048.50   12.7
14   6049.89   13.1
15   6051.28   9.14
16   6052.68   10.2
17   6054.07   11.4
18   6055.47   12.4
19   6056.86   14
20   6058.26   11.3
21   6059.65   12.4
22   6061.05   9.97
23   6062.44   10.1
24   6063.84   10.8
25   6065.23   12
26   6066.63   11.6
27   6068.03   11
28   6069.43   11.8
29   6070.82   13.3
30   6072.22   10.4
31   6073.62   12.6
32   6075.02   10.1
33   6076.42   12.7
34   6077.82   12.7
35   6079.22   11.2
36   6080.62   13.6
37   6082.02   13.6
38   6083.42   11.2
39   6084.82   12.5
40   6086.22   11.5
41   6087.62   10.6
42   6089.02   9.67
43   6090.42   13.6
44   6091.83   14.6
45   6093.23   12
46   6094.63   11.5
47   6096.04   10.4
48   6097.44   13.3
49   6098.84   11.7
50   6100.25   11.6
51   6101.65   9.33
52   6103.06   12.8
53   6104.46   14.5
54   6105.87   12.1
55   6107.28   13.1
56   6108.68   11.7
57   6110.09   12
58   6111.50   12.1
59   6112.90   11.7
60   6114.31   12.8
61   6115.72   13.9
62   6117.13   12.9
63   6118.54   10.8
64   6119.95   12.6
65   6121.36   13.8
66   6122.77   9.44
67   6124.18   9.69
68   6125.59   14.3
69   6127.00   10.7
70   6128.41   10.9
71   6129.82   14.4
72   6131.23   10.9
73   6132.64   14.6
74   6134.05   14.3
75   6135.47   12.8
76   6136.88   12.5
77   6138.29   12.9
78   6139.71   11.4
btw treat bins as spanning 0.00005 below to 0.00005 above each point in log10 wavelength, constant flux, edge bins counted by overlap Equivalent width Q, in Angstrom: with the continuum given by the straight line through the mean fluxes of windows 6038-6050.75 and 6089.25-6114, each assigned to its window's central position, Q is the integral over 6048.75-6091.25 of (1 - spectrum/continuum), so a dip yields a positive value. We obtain 2.5 Angstrom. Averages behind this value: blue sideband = 12.7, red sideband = 12.2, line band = 11.7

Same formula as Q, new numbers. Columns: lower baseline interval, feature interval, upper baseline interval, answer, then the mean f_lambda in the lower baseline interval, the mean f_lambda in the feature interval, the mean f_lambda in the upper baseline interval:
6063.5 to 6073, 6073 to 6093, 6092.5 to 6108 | -0.59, 11.6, 12.2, 12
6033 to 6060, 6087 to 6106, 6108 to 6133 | 0.35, 12.3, 12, 12.1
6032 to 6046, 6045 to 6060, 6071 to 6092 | 0.89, 12.8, 11.8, 12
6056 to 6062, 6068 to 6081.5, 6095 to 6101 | -0.23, 11.9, 12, 11.7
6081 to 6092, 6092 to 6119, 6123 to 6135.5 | 0.08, 12.1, 12.2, 12.4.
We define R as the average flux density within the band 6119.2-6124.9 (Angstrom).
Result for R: 11.4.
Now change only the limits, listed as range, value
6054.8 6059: 12.6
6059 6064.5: 10.8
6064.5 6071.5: 11.9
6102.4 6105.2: 13.7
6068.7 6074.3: 12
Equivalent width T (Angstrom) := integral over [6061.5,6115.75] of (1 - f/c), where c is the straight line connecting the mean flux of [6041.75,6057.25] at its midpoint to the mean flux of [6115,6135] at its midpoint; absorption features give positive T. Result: 1.7 Angstrom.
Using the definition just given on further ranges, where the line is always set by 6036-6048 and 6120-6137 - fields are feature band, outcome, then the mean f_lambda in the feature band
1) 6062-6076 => 1.4 Angstrom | 11.4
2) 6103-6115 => 0.0 Angstrom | 12.5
